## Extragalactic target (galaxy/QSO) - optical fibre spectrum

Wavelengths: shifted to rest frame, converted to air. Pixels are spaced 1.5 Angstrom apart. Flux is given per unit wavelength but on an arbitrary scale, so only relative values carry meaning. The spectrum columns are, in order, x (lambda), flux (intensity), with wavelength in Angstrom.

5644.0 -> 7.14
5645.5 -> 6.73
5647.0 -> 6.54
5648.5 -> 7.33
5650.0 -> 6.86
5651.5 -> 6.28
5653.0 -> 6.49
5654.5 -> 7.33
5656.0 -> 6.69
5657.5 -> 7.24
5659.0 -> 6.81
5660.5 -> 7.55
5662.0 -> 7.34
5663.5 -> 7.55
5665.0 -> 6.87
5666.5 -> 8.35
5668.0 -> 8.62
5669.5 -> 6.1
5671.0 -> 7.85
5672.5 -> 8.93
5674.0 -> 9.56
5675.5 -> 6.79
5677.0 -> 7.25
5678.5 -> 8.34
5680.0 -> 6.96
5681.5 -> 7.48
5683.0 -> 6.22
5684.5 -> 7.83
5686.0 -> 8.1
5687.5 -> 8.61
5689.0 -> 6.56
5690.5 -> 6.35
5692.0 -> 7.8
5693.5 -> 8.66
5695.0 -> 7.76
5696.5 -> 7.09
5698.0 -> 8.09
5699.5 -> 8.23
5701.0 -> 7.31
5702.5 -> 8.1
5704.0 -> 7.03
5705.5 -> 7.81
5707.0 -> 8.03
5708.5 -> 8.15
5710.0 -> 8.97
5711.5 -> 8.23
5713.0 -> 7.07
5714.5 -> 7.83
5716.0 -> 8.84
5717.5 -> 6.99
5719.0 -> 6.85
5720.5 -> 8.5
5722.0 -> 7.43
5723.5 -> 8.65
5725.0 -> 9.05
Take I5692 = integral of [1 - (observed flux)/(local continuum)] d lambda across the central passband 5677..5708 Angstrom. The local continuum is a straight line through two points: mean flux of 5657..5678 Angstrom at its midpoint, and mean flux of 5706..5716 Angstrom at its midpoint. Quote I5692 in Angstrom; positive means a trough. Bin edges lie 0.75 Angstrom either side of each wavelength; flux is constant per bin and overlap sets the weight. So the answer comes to 1.1 Angstrom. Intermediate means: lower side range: 7.64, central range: 7.61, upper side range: 8.1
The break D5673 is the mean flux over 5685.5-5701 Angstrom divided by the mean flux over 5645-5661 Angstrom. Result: 1.12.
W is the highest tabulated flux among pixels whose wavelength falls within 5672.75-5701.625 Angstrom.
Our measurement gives 9.56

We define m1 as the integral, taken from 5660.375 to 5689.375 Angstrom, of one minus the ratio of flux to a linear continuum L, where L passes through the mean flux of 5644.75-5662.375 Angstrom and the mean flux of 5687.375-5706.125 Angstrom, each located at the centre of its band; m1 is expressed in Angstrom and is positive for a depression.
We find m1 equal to -1.6 Angstrom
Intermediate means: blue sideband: 6.92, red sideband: 7.61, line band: 7.66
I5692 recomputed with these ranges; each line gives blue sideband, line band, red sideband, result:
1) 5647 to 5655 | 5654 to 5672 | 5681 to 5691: -1.0 Angstrom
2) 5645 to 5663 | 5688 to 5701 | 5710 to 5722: -0.1 Angstrom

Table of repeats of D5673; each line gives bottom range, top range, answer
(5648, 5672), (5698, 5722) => 1.09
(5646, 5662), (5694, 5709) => 1.12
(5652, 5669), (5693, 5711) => 1.08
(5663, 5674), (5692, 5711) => 1.01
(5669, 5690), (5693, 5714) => 1.04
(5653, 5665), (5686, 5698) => 1.07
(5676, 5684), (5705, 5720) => 1.09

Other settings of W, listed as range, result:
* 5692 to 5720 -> 8.97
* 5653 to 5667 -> 8.35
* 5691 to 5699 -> 8.66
